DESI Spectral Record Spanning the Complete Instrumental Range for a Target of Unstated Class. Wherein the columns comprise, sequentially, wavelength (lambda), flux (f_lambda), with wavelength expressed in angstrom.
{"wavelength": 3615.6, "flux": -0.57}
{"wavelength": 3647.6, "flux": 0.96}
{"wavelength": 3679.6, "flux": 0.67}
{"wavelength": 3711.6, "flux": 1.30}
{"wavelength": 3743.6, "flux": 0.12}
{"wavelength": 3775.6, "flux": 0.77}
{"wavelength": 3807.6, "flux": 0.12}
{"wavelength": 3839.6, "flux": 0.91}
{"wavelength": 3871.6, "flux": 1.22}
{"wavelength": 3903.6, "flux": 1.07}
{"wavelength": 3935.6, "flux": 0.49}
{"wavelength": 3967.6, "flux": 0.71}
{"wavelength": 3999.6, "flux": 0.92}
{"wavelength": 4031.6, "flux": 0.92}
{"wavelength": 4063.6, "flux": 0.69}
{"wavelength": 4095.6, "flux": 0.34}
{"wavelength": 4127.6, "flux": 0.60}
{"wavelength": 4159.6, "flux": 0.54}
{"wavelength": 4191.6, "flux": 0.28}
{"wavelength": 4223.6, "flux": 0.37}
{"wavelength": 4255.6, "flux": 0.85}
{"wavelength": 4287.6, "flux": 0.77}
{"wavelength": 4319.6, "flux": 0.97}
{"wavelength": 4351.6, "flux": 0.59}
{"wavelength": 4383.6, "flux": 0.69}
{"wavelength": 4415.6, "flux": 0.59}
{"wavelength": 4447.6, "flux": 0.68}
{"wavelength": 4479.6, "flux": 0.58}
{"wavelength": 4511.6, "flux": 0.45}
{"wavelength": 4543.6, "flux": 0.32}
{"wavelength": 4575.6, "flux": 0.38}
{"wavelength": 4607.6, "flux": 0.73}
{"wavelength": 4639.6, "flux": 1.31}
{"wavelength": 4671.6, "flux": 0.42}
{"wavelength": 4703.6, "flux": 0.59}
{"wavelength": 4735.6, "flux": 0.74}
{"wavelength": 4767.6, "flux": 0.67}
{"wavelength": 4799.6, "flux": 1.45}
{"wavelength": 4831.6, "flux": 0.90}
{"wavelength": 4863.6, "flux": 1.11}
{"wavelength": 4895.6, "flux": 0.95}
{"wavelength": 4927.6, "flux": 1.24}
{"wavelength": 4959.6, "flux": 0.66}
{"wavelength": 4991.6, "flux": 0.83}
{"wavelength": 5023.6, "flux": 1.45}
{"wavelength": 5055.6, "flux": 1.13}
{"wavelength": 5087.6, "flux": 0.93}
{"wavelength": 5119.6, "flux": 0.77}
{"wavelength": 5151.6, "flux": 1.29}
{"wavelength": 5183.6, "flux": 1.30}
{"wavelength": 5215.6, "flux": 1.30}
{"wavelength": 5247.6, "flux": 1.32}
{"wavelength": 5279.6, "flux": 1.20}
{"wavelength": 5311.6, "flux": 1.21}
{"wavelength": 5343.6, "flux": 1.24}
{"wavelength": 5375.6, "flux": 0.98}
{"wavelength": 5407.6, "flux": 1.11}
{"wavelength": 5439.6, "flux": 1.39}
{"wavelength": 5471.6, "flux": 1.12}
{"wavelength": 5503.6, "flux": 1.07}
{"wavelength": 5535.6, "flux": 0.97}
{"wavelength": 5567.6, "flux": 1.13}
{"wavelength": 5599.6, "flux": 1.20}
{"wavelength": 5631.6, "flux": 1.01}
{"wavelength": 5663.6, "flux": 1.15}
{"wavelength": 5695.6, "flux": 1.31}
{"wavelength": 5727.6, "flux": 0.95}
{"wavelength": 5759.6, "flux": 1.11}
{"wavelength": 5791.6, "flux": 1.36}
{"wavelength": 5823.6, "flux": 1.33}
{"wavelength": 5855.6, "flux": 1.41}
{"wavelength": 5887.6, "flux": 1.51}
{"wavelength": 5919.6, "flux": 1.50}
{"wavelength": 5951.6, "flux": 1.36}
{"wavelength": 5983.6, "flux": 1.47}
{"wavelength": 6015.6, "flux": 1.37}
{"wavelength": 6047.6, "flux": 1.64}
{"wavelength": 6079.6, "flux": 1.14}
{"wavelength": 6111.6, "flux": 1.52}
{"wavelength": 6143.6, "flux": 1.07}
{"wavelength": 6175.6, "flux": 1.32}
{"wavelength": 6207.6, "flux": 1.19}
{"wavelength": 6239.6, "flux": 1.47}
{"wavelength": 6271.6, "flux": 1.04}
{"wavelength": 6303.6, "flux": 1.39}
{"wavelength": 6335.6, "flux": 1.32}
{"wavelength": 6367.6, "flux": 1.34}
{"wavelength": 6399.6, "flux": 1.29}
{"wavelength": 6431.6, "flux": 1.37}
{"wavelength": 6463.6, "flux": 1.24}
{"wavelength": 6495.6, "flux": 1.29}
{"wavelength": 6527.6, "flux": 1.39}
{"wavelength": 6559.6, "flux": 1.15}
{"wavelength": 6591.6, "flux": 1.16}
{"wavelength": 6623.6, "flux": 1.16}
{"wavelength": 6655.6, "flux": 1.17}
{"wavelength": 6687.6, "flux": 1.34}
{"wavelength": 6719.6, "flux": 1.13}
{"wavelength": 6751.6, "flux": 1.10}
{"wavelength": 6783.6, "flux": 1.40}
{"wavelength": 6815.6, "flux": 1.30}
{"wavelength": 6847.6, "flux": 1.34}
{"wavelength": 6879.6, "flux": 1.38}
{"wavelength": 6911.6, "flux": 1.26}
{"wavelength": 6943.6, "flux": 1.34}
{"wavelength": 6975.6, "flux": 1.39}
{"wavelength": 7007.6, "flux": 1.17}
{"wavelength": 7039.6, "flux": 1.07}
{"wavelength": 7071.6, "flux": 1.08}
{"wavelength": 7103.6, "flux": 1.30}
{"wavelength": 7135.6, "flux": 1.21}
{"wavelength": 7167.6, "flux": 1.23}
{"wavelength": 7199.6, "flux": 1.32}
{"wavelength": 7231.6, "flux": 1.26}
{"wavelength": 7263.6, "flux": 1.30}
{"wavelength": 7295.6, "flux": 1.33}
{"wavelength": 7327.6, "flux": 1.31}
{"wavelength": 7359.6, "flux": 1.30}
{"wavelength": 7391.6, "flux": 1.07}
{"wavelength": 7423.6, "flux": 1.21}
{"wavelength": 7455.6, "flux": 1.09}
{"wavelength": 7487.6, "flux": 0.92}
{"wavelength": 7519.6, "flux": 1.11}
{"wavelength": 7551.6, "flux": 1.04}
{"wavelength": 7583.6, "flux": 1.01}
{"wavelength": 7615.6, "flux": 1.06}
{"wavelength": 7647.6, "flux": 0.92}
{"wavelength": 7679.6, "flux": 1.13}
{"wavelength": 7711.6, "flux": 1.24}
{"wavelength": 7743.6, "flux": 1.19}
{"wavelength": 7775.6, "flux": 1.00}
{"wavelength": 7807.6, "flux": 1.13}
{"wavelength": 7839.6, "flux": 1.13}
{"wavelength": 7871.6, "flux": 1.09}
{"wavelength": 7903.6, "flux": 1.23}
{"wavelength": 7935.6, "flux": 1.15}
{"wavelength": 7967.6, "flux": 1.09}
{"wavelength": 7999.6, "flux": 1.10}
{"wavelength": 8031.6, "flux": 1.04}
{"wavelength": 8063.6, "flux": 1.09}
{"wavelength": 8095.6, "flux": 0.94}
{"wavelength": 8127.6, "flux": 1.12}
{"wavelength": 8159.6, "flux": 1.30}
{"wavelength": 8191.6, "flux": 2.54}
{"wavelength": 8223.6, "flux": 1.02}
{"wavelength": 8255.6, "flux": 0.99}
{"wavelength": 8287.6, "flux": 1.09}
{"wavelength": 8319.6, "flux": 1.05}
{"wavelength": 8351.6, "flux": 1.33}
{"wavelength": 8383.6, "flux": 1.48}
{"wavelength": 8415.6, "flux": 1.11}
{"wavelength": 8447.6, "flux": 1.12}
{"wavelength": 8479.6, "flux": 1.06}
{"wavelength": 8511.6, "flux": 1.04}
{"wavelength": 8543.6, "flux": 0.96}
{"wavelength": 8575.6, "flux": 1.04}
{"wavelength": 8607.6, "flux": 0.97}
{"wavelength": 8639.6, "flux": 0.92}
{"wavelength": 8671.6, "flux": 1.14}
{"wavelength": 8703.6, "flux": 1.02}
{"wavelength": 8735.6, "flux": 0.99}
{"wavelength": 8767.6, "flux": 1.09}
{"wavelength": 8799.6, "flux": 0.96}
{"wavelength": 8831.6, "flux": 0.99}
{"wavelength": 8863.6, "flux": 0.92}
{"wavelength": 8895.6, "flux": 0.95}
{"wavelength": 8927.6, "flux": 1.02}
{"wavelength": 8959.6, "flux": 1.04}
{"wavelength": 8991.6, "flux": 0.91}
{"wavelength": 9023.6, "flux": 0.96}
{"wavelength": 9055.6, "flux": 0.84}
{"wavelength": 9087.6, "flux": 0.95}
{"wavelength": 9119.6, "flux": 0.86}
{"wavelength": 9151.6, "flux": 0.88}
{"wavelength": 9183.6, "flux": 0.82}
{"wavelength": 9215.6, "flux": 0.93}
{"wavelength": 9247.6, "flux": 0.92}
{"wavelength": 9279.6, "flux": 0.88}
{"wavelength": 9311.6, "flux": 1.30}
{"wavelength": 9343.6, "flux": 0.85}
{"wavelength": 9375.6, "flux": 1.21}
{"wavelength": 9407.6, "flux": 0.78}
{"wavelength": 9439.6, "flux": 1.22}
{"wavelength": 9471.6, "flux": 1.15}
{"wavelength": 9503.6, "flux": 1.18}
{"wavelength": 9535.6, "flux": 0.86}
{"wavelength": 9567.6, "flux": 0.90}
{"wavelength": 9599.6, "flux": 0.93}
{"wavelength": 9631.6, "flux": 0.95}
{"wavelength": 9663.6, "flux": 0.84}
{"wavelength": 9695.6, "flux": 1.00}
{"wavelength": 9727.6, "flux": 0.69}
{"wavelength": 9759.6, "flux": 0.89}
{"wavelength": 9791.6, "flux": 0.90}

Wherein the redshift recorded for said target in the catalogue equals 0.246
